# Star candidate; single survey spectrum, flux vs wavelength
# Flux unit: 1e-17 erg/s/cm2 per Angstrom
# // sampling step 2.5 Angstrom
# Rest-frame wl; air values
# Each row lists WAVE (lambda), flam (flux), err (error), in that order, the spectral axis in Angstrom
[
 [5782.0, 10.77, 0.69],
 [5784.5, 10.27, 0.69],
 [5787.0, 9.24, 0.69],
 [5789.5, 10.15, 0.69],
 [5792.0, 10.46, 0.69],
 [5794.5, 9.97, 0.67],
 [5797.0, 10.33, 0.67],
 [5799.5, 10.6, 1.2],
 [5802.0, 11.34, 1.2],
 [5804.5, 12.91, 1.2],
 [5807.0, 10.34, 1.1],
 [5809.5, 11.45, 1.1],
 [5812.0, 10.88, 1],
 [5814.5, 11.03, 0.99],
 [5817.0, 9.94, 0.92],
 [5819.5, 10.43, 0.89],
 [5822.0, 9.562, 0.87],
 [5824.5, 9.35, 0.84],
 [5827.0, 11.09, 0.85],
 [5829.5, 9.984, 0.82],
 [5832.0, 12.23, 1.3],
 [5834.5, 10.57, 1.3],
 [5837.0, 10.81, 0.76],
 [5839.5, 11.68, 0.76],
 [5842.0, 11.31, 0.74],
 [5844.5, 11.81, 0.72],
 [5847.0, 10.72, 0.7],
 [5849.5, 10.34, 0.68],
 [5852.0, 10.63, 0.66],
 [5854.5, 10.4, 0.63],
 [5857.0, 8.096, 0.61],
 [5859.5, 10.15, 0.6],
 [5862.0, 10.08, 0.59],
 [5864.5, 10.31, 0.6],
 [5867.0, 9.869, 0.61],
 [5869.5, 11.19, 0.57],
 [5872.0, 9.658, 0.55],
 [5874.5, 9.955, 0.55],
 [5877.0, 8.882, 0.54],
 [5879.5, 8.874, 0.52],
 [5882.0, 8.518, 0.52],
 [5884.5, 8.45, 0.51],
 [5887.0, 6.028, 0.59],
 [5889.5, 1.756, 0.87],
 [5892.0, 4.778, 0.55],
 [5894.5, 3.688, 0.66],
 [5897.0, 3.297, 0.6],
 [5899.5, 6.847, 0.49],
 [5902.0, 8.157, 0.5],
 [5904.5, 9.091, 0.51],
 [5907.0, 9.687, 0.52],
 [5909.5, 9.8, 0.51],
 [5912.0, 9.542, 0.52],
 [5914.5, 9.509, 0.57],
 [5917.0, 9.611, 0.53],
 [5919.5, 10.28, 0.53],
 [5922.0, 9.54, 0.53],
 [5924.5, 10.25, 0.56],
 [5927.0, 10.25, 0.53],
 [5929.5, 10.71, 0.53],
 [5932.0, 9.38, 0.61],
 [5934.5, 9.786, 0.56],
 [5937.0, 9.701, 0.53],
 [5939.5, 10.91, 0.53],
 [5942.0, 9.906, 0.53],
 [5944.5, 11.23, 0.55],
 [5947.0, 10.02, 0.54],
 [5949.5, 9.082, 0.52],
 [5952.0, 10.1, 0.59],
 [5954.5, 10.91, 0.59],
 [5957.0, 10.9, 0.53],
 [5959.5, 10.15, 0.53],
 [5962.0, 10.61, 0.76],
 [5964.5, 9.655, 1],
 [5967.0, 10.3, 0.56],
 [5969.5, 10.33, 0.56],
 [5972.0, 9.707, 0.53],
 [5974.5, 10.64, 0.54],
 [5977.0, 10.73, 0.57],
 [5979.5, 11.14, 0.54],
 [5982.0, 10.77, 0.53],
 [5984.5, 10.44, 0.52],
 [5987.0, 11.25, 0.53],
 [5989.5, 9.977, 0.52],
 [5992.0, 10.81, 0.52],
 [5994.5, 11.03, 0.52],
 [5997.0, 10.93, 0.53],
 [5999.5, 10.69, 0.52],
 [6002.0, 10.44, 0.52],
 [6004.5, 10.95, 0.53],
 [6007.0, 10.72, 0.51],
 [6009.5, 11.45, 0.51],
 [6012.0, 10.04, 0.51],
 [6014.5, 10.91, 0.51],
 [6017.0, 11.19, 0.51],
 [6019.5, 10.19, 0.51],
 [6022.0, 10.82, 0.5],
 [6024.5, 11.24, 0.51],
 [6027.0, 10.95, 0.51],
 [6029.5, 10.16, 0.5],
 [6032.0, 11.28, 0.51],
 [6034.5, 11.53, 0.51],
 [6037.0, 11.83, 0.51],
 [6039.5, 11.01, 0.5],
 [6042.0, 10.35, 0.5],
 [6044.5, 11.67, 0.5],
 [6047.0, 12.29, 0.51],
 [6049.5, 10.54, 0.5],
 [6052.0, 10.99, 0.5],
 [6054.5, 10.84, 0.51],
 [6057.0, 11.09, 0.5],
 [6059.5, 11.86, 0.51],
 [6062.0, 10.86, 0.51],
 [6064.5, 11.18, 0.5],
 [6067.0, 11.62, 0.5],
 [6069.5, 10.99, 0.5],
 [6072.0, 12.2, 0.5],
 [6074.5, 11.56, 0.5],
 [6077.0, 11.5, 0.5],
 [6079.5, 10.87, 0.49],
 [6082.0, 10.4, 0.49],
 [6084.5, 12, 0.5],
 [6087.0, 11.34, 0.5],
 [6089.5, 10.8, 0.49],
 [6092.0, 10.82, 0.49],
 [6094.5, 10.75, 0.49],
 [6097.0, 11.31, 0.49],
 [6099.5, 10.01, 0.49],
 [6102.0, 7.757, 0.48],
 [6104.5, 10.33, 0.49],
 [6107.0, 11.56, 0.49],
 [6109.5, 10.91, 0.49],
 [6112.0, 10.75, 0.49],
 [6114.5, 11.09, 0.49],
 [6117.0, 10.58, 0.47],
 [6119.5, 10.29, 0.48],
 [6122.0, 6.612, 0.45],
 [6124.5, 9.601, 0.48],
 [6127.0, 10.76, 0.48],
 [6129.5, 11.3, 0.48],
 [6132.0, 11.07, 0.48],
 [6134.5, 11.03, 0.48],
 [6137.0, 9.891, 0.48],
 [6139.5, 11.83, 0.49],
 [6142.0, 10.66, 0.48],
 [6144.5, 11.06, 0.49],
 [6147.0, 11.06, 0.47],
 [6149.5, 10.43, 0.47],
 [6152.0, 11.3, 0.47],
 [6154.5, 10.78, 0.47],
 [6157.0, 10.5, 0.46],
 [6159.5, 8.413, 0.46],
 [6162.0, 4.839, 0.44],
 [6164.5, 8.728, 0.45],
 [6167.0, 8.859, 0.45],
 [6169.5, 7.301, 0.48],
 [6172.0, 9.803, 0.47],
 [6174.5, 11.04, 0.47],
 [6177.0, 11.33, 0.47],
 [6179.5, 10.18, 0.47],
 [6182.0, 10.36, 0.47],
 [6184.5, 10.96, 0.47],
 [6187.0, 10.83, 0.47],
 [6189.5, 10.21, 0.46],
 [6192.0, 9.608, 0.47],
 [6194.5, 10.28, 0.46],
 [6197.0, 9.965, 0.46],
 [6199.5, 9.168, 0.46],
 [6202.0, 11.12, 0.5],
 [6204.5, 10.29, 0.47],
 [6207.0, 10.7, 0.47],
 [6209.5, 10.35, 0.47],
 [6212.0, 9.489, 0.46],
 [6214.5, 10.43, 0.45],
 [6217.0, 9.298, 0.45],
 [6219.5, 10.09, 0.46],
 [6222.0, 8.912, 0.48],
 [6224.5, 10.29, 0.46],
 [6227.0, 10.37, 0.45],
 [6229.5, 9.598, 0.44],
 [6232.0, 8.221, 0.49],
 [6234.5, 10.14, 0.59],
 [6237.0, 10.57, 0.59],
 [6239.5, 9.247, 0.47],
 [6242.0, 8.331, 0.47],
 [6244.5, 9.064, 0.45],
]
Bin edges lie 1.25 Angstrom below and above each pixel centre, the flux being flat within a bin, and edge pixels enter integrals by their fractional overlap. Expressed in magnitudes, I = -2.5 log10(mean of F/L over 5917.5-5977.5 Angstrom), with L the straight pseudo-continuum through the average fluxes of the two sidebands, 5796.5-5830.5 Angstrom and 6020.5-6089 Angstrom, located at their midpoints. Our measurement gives 0.08 mag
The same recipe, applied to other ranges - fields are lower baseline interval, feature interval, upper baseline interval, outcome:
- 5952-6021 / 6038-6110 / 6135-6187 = -0.07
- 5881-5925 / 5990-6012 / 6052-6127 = -0.16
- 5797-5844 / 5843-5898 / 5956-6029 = 0.25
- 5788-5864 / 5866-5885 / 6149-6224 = 0.11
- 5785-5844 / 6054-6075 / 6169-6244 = -0.11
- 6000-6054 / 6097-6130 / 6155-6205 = 0.01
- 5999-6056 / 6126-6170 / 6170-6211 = 0.05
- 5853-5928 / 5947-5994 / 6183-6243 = -0.17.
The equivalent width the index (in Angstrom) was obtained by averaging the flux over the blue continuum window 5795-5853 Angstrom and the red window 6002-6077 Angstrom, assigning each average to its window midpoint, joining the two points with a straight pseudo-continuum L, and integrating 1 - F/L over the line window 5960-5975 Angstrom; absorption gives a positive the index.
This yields 1.1 Angstrom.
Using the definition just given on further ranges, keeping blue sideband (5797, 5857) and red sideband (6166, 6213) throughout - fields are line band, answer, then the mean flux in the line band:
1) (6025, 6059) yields -2.5 Angstrom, 11.1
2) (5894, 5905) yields 4.6 Angstrom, 6.19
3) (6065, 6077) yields -1.4 Angstrom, 11.6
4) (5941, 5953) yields 0.6 Angstrom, 10.1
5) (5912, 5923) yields 0.9 Angstrom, 9.72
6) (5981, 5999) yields -0.5 Angstrom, 10.7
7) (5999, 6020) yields -0.6 Angstrom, 10.8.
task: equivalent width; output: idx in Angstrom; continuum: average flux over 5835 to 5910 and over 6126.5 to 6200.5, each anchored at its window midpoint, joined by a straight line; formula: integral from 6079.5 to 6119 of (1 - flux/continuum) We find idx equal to -3.5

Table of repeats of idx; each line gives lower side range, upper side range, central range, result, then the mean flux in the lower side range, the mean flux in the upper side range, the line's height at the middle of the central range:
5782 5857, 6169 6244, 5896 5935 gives 5.0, 10.6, 9.97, 10.5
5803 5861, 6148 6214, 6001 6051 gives -3.6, 10.7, 9.89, 10.2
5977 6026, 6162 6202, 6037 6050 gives -0.9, 10.8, 9.79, 10.6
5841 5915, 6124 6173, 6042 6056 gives -2.5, 8.7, 9.97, 9.5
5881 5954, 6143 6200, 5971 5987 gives -3.0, 8.64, 9.88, 8.94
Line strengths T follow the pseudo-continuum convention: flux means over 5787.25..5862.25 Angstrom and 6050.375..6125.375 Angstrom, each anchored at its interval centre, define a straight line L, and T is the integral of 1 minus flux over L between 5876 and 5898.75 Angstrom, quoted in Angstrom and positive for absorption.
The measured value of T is 9.9 Angstrom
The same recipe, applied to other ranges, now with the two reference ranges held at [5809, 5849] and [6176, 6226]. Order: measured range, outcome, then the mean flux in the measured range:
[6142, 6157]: -0.9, 10.9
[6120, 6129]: 0.9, 9.29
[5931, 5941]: 0.6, 9.96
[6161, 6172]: 2.7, 7.76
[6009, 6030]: -0.6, 10.8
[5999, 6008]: -0.2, 10.7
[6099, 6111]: 0.2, 10.1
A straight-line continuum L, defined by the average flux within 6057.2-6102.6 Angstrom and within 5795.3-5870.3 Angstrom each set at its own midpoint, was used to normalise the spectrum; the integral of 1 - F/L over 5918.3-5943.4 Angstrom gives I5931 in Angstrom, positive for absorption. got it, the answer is 1.7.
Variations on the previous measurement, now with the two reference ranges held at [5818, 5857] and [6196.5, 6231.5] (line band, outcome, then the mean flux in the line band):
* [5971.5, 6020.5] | -1.7 Angstrom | 10.7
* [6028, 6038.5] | -0.9 Angstrom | 11.2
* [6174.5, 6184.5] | -0.7 Angstrom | 10.7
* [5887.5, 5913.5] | 9.5 Angstrom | 6.67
